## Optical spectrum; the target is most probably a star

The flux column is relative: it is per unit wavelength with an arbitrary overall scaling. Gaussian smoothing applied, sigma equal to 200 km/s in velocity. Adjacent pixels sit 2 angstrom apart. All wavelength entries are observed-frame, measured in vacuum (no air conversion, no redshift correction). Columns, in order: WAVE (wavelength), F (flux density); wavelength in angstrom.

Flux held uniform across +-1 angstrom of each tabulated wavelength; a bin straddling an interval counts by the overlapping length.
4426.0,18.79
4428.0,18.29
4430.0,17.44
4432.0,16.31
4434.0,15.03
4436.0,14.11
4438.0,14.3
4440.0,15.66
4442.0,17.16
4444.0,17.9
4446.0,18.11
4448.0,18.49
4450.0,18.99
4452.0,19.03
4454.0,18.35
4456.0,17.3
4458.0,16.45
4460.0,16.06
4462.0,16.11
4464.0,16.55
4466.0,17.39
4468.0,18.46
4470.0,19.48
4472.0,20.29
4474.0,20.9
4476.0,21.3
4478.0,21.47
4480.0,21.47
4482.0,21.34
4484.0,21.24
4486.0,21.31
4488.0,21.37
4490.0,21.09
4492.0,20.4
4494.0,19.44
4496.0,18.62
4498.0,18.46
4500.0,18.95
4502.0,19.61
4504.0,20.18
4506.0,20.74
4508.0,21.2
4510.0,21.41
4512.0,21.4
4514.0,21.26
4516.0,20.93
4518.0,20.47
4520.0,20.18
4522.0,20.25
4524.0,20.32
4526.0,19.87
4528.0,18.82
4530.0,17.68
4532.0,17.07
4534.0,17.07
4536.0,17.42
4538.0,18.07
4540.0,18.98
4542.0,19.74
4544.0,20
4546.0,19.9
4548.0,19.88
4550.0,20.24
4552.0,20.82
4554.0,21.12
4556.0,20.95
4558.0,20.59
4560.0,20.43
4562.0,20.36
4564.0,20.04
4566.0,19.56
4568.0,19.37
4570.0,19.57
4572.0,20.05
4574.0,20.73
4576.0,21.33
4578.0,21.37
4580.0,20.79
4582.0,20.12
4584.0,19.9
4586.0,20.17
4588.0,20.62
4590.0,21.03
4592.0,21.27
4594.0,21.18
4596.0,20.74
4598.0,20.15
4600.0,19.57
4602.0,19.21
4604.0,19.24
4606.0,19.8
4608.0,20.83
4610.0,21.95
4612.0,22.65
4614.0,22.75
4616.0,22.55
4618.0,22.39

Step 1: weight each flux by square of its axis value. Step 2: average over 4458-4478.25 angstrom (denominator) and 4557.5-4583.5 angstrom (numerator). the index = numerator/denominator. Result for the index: 1.1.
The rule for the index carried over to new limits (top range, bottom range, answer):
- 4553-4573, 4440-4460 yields 1.20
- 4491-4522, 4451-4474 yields 1.15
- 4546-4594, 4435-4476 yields 1.22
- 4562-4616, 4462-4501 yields 1.09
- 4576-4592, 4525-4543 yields 1.15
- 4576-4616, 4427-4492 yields 1.20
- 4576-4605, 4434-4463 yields 1.28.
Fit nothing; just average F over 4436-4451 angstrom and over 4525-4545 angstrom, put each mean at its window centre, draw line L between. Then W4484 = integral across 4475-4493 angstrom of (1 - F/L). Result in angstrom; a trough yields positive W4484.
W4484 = -3.6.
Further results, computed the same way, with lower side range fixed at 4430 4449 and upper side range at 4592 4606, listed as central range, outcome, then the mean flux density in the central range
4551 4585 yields -1.8 angstrom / 20.4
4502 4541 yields -2.9 angstrom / 19.6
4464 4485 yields -3.6 angstrom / 20.2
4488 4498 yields -1.3 angstrom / 19.9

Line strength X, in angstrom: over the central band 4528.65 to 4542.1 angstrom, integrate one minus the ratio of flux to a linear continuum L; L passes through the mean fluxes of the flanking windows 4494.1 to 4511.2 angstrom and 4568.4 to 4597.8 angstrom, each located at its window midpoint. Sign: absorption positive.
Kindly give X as 1.5 angstrom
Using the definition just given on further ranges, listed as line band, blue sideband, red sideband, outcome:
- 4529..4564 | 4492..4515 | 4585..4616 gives 1.68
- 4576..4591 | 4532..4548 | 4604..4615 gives -0.18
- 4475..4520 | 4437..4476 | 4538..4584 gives -4.45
